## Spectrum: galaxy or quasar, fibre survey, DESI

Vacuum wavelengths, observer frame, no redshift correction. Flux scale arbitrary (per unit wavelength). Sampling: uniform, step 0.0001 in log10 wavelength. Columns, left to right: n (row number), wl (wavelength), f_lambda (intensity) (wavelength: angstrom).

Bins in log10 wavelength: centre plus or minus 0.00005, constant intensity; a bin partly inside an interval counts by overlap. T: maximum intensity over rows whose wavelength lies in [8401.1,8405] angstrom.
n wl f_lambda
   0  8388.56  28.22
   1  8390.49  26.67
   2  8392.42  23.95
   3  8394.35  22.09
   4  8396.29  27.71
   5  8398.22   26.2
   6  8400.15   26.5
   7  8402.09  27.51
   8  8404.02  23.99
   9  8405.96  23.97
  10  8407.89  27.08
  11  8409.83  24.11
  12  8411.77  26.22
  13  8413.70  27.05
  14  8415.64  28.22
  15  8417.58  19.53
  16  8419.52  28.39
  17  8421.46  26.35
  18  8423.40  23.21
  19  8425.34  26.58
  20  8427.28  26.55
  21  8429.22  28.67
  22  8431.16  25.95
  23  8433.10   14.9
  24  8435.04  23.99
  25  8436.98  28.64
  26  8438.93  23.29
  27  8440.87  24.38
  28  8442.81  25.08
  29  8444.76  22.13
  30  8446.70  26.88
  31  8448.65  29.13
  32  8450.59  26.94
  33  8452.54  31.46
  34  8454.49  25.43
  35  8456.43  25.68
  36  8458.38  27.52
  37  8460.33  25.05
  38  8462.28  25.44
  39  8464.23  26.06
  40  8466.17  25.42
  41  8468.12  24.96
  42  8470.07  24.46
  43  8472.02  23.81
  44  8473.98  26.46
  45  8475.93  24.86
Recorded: 27.51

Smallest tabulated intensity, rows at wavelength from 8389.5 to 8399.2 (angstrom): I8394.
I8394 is 22.09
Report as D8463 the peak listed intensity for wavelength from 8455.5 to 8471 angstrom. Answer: 27.52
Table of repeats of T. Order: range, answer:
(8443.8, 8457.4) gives 31.46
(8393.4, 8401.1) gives 27.71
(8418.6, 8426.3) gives 28.39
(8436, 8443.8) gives 28.64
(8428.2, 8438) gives 28.67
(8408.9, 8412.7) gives 26.22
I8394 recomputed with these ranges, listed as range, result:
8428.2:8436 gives 14.9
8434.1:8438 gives 23.99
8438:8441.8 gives 23.29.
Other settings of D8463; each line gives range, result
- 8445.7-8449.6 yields 29.13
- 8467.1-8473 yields 24.96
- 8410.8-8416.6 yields 28.22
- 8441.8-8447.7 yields 26.88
